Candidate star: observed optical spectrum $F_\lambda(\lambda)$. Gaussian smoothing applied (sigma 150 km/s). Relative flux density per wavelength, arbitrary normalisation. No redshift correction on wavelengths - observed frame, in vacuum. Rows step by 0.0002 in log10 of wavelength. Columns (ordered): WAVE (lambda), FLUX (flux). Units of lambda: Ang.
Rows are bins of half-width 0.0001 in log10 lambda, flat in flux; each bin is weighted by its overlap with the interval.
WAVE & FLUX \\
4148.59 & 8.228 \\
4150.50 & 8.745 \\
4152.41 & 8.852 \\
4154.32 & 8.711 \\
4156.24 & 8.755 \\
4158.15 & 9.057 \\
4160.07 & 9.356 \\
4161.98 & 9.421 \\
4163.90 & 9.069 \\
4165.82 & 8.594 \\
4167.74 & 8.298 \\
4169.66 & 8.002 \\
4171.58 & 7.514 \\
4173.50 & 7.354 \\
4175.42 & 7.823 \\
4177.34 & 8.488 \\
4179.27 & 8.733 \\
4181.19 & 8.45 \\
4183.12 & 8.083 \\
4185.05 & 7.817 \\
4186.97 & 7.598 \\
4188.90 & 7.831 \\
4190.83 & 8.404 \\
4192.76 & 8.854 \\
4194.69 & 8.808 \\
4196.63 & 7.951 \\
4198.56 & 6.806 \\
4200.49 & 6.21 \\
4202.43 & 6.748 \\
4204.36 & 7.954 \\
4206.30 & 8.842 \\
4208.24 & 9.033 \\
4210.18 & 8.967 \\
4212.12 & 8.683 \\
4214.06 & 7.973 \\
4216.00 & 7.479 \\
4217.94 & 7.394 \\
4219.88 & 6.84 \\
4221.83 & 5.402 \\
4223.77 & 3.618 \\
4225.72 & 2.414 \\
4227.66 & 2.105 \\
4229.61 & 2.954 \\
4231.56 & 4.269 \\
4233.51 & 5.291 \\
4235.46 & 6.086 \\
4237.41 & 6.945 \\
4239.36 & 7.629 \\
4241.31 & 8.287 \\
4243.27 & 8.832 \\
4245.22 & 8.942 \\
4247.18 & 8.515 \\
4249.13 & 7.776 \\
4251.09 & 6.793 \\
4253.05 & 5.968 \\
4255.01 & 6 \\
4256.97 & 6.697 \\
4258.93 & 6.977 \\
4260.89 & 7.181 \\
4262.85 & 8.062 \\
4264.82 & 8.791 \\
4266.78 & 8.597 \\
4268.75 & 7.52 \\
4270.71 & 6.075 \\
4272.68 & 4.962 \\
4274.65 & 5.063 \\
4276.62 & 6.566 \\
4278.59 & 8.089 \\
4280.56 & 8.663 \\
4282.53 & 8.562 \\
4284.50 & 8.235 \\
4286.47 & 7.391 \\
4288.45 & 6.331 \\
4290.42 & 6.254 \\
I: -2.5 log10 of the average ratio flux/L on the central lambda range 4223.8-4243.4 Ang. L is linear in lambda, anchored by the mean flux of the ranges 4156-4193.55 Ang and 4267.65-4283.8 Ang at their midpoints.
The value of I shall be 0.39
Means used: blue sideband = 8.37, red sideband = 6.97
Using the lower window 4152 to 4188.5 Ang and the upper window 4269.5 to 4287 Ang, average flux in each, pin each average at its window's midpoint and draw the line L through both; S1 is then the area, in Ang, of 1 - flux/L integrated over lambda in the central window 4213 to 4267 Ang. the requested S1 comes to 7.0 Ang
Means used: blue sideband 8.4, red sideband 7.07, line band 6.54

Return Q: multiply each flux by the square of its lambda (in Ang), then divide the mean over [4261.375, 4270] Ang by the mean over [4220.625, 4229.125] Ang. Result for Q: 2.4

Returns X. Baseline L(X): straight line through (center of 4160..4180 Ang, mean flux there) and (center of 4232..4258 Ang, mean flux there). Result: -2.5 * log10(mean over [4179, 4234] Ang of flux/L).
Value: 0.13 mag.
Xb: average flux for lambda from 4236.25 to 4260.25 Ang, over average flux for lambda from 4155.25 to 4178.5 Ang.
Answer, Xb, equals 0.88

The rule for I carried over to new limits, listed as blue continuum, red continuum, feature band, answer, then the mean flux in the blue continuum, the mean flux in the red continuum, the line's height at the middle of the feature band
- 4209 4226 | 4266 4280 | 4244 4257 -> -0.09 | 6.73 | 6.73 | 6.73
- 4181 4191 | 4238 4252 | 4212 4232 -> 0.46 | 7.97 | 8.09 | 8.04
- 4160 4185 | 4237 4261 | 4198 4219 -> 0.01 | 8.34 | 7.45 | 7.92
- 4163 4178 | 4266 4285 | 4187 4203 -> 0.03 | 8.13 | 7.19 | 7.91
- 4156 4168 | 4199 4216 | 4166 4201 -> 0.07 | 8.98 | 7.98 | 8.51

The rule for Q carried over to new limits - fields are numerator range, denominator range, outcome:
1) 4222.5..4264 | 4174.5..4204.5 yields 0.81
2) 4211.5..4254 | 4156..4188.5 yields 0.78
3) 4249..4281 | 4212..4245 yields 1.18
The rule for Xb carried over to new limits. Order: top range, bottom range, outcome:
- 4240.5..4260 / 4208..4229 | 1.20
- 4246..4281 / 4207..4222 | 0.90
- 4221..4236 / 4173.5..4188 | 0.49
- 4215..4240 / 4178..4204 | 0.66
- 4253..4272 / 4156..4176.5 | 0.85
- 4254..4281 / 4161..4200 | 0.86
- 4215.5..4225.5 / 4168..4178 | 0.74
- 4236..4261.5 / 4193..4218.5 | 0.93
